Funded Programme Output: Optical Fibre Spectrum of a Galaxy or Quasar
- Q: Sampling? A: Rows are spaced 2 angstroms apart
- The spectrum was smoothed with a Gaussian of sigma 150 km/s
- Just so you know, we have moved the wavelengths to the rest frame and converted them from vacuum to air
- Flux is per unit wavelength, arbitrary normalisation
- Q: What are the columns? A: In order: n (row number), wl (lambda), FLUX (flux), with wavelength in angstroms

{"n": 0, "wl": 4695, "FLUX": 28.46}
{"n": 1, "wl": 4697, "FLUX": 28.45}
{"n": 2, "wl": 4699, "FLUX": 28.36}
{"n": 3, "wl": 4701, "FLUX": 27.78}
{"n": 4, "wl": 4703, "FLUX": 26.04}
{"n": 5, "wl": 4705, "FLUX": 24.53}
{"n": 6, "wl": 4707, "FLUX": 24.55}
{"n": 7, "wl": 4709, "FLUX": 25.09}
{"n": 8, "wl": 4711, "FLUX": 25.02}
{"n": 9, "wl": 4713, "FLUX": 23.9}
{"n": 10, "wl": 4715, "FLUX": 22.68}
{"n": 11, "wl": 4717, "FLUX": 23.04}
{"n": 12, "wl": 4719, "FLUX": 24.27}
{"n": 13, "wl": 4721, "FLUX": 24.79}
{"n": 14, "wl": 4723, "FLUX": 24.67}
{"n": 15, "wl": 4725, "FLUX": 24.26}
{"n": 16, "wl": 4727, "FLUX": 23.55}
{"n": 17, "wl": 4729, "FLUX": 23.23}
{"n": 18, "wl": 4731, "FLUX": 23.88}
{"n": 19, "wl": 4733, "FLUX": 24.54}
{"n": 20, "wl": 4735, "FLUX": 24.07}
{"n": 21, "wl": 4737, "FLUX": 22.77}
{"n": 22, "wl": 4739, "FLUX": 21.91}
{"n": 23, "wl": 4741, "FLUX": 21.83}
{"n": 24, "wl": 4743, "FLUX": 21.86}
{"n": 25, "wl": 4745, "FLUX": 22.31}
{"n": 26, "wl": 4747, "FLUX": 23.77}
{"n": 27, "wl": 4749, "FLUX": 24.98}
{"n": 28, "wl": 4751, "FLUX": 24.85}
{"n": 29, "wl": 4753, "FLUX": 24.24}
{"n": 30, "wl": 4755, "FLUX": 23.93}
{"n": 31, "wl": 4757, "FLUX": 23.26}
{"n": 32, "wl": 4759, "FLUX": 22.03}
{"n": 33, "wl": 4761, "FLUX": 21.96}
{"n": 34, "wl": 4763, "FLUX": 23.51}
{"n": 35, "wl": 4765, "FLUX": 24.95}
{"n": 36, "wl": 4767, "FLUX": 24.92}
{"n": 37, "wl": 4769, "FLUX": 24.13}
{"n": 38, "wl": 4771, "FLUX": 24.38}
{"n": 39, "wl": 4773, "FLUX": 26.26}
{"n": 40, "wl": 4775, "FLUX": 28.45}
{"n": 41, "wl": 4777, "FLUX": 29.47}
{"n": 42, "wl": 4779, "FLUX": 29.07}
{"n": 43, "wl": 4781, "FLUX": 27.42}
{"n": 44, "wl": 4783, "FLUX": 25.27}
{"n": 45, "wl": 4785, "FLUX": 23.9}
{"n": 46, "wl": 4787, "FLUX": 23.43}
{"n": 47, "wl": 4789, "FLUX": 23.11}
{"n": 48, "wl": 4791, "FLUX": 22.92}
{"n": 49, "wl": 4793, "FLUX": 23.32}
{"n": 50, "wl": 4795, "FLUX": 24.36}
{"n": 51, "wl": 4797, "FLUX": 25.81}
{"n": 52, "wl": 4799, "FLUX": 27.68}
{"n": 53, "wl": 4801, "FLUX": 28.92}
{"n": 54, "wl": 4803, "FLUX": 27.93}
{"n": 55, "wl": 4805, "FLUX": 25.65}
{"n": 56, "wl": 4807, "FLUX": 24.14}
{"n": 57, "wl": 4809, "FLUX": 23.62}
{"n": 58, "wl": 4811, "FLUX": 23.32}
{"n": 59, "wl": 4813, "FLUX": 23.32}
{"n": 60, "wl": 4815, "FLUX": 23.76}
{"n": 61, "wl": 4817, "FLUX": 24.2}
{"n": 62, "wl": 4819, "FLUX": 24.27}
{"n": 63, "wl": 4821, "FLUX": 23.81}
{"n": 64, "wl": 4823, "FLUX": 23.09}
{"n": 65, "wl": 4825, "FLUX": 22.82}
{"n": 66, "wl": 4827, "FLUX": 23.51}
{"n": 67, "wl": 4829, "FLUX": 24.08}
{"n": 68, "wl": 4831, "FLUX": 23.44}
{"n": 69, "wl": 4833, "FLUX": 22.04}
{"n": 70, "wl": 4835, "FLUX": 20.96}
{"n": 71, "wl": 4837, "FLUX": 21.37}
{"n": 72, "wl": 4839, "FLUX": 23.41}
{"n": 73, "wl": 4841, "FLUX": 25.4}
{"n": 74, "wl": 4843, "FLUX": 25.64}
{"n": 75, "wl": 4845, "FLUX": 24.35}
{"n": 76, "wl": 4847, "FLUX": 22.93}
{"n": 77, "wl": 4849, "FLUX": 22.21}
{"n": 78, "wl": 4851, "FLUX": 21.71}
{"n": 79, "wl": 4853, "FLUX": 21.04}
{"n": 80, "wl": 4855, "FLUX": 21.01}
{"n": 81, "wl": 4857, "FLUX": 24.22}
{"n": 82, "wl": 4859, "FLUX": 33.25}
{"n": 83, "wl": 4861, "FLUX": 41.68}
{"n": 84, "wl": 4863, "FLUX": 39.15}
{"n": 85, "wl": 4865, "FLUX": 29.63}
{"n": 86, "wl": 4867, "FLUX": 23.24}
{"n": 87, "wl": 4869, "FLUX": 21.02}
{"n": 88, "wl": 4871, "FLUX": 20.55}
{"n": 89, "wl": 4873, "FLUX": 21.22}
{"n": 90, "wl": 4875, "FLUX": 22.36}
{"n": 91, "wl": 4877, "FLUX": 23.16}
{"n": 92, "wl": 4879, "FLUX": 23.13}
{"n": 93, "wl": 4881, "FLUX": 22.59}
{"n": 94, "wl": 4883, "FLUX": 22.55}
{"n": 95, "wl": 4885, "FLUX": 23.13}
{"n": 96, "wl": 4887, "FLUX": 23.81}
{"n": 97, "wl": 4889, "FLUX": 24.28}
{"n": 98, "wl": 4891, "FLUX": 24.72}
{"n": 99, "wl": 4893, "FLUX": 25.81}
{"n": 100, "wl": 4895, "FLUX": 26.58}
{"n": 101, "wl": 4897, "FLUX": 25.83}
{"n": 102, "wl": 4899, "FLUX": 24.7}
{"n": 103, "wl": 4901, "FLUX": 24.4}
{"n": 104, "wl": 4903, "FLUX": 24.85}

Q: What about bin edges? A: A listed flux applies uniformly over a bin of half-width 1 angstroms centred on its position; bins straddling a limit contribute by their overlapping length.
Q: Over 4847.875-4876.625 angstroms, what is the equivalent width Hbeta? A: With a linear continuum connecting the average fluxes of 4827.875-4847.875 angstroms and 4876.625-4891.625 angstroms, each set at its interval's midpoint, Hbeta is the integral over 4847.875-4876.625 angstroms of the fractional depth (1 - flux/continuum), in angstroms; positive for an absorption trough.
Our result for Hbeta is -2.98 angstroms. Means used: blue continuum 23.4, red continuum 23.4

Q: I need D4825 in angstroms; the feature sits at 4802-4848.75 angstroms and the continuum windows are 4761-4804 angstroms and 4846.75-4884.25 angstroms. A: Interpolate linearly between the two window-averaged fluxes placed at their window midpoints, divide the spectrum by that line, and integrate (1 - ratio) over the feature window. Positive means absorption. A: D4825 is 2.9 angstroms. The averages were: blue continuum 25.6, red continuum 25.1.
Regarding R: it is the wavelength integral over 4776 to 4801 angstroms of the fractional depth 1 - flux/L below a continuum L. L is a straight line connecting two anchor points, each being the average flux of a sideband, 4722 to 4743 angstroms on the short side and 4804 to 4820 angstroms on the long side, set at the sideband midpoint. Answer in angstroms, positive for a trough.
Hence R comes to -1.86 angstroms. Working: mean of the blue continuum 23.4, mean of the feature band 25.6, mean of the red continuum 24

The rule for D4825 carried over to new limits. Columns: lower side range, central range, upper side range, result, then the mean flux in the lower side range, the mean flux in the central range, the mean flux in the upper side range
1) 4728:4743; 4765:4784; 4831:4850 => -2.8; 23.1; 26.5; 23.2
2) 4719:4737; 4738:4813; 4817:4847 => -2.8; 24.1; 24.7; 23.5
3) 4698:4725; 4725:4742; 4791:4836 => 1.0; 25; 23.3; 24.2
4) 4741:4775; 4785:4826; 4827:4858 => -1.9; 23.9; 24.5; 22.9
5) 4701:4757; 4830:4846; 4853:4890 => 1.1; 23.9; 23.3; 25.4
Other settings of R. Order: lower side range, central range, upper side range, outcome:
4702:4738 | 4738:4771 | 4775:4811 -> 1.91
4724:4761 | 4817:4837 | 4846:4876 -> 1.54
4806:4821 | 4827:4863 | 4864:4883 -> -2.56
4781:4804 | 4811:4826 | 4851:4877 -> 1.18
